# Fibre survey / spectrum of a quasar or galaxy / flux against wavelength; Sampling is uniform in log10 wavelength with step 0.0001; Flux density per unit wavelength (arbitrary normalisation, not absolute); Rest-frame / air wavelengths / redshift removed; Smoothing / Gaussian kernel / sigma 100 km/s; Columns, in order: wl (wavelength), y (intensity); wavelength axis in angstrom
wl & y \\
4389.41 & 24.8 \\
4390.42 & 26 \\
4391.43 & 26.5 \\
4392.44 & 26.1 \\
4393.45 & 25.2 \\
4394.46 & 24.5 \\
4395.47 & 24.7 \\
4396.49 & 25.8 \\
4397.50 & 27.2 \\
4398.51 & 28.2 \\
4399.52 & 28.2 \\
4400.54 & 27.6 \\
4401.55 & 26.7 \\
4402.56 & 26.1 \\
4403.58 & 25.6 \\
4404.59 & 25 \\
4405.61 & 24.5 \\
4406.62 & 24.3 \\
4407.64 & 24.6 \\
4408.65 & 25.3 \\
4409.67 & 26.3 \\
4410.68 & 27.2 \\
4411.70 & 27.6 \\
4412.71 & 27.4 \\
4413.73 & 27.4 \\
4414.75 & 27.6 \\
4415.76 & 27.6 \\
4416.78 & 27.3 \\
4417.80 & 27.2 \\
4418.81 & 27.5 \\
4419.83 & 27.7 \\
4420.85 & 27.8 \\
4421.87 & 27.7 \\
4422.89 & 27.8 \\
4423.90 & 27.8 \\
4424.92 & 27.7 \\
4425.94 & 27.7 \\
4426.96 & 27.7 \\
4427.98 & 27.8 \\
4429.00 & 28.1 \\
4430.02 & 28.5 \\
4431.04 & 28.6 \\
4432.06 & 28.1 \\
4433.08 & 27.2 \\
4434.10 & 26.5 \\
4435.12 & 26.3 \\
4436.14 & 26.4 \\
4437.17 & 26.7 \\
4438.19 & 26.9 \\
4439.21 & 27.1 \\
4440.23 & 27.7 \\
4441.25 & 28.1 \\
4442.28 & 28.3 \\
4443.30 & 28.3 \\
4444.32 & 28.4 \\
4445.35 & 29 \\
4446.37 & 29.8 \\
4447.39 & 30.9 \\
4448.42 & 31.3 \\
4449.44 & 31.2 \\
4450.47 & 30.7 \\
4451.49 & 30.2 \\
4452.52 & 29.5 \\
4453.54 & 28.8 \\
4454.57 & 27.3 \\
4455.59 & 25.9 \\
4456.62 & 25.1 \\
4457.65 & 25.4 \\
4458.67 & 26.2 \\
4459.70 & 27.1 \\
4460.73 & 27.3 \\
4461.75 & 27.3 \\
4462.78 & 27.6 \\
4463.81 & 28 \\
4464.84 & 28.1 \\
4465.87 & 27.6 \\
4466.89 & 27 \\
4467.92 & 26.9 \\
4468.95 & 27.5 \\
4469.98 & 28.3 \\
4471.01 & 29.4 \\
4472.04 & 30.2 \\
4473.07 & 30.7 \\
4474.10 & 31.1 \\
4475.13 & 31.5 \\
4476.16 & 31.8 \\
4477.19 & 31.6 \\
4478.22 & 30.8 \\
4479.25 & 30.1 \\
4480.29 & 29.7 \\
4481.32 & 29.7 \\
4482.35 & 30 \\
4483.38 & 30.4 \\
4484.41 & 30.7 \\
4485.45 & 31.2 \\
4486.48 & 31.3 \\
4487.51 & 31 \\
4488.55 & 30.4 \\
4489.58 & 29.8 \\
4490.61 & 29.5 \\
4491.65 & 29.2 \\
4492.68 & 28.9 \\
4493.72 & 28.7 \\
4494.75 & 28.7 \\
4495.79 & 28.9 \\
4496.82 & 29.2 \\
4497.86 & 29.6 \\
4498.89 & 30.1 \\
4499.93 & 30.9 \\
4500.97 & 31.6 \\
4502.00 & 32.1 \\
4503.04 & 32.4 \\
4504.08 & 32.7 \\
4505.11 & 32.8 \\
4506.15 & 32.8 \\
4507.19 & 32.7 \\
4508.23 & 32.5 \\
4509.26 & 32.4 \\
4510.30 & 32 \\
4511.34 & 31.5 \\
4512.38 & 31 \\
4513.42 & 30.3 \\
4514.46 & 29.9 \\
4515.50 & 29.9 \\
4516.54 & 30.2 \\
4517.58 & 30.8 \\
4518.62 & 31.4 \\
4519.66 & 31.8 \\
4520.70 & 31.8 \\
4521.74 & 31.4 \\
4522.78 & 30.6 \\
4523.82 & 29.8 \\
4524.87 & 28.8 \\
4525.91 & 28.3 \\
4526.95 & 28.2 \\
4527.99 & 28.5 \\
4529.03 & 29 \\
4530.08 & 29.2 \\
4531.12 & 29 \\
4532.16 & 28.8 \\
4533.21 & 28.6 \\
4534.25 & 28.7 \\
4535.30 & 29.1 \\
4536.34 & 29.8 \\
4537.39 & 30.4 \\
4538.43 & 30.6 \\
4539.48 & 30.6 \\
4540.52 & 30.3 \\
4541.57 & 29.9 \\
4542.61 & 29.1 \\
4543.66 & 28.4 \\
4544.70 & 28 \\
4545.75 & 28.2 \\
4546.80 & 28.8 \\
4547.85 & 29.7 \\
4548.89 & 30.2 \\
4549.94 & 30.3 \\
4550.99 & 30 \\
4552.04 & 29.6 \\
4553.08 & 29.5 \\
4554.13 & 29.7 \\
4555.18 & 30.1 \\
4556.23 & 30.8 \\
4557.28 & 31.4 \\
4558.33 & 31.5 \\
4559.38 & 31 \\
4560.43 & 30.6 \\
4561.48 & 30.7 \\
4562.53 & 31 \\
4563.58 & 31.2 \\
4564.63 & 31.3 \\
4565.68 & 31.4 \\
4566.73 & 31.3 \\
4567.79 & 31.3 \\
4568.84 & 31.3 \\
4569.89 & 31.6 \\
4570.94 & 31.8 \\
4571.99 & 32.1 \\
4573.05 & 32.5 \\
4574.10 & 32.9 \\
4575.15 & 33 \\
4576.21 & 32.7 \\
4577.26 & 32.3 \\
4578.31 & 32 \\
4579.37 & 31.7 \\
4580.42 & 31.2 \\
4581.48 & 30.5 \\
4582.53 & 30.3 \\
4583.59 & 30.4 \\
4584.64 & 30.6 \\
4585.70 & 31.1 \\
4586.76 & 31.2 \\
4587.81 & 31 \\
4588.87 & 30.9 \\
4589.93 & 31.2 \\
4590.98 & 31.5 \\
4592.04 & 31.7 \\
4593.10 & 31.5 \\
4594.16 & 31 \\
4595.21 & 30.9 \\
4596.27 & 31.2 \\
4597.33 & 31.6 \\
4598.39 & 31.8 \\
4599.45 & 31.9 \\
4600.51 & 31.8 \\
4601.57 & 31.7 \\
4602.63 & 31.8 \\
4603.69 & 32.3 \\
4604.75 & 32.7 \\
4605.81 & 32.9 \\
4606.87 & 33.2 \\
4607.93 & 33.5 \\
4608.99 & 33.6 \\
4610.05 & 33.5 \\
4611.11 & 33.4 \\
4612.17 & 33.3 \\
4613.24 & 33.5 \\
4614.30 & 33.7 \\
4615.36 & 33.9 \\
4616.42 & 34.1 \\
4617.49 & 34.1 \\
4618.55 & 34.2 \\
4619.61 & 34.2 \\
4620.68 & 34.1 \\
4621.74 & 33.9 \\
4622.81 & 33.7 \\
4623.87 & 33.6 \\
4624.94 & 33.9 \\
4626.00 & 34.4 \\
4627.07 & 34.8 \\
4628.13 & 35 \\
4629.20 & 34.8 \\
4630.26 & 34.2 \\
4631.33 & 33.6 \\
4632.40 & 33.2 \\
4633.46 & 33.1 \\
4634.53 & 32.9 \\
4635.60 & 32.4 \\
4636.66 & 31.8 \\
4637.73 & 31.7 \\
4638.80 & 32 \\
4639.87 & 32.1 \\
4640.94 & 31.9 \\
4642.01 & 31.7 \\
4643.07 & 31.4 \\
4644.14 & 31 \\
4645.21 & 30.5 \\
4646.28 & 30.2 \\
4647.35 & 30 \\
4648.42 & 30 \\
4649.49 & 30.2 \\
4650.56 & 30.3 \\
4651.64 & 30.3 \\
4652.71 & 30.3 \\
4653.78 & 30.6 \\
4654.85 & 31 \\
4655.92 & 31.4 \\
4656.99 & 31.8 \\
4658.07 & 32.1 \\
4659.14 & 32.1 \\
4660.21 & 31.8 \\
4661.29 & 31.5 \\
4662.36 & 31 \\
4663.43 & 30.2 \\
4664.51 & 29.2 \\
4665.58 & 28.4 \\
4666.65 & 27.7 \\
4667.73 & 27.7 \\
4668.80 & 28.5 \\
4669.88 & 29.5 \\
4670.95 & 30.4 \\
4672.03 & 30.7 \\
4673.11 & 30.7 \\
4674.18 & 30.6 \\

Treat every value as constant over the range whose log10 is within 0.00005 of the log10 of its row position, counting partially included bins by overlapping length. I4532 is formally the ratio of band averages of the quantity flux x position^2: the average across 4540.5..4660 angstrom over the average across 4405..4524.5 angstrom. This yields 1.16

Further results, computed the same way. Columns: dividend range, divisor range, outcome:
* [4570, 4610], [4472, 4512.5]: 1.08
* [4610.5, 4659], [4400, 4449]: 1.30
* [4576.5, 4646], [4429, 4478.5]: 1.23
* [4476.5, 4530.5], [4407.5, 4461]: 1.13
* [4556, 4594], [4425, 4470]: 1.19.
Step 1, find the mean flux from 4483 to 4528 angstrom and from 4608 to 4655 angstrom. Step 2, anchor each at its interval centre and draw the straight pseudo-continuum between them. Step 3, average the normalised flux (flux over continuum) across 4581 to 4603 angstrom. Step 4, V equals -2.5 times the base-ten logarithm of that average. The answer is 0.03 mag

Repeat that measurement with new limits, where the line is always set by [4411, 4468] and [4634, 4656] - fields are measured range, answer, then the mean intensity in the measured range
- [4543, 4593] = -0.04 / 30.9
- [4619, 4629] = -0.11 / 34.2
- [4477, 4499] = -0.05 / 30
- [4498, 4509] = -0.11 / 32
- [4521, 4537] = 0.00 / 29.2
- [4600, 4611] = -0.08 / 32.7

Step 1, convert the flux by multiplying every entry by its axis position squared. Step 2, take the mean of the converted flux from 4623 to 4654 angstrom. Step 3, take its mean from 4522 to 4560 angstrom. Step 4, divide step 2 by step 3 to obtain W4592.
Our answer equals 1.13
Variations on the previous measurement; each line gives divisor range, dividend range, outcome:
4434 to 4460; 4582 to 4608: 1.20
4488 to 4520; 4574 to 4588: 1.06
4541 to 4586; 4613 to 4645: 1.11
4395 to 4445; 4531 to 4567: 1.17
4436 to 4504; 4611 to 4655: 1.20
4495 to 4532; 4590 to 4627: 1.12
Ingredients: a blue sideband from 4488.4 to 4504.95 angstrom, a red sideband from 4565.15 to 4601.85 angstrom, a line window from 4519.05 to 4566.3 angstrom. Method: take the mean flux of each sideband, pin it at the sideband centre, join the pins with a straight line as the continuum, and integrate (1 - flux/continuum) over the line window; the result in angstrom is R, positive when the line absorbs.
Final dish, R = 1.53 angstrom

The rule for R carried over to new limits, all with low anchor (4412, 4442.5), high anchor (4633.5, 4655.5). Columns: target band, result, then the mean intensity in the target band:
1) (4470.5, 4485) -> -1.11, 30.5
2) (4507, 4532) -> -1.15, 30.4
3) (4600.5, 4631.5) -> -2.96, 33.6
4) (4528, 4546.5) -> 0.08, 29.2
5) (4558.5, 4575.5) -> -0.96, 31.6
